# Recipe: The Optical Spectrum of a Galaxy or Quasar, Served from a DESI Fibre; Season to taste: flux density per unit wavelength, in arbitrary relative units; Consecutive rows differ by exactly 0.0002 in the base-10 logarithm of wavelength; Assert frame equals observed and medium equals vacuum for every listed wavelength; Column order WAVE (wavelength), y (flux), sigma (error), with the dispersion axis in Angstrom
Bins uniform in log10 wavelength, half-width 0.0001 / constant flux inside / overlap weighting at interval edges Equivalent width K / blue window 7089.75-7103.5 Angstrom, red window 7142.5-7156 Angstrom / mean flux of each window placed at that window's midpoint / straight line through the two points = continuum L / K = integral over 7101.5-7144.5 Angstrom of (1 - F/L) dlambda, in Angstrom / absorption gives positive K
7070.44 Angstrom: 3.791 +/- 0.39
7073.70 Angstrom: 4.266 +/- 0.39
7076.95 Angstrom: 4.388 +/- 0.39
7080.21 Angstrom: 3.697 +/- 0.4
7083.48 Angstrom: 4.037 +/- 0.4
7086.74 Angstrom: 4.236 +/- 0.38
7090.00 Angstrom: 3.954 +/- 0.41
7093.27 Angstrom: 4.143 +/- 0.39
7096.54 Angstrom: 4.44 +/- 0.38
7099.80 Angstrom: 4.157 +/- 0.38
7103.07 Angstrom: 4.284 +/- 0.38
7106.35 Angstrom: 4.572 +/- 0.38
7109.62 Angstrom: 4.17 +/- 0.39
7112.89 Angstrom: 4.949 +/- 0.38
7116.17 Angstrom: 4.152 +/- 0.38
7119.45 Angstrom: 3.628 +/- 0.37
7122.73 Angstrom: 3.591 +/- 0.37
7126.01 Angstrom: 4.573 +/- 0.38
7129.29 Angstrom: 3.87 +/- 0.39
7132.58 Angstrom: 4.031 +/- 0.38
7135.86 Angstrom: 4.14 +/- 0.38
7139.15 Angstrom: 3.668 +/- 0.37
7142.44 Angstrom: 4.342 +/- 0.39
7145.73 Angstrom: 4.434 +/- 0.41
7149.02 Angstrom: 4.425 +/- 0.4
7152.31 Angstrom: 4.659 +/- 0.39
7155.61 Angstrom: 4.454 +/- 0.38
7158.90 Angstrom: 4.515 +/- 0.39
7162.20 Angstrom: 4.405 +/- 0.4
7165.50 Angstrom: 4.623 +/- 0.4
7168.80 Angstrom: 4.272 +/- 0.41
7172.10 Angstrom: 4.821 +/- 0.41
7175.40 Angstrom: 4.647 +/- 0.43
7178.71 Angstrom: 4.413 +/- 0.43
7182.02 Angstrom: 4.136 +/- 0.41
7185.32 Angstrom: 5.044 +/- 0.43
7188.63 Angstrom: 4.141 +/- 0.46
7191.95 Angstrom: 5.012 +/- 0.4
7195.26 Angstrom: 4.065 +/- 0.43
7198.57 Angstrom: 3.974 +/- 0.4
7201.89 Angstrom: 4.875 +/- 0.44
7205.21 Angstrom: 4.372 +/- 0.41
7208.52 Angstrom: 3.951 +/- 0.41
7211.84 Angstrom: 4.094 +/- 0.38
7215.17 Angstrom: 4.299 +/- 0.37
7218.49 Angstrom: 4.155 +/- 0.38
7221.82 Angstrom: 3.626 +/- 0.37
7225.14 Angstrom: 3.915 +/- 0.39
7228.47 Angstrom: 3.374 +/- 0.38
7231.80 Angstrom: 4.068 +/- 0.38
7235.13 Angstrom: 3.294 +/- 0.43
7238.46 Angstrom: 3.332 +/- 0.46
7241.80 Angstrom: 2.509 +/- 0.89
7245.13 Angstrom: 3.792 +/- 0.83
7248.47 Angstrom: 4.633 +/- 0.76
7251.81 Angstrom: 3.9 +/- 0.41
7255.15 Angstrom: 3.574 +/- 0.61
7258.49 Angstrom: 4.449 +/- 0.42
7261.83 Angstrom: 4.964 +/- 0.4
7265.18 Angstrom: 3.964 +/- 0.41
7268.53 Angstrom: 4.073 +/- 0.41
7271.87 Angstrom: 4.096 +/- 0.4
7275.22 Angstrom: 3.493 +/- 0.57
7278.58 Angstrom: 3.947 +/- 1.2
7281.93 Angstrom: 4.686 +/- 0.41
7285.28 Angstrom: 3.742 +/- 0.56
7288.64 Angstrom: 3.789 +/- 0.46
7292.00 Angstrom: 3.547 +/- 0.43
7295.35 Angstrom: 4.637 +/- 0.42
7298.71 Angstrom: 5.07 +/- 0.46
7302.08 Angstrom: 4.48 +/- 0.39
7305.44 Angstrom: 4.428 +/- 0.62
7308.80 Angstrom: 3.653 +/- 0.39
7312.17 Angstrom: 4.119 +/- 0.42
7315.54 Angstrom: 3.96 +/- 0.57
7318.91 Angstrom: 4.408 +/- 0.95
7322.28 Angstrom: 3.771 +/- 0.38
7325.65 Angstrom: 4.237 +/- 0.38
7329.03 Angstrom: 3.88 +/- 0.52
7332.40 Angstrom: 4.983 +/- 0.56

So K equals 1.9 Angstrom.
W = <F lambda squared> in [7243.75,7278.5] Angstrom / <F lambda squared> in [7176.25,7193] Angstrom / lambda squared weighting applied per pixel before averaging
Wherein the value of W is 0.92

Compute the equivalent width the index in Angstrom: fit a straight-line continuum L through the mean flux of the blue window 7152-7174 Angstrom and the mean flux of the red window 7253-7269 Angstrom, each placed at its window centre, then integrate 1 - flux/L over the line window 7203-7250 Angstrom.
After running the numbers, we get 5.4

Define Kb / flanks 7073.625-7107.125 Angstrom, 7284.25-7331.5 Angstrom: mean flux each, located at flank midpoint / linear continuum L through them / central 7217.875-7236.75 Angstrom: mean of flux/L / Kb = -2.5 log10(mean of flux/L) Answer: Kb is 0.12 mag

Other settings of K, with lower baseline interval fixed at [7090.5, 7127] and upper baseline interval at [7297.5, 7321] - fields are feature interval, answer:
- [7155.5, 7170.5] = -0.76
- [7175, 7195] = -1.32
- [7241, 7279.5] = 2.55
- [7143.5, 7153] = -0.55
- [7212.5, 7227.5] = 0.98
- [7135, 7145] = 0.37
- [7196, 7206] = -0.30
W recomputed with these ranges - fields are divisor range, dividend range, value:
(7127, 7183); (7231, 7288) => 0.93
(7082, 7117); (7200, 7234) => 0.98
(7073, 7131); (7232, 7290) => 0.98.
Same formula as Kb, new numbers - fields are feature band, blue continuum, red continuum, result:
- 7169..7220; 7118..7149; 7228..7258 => -0.15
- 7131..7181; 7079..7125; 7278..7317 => -0.06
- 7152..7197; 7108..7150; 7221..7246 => -0.17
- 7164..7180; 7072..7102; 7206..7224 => -0.12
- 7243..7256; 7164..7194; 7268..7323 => 0.09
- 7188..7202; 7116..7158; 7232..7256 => -0.14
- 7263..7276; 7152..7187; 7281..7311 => 0.08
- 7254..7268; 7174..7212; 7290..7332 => 0.01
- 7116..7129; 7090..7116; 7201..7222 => 0.10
